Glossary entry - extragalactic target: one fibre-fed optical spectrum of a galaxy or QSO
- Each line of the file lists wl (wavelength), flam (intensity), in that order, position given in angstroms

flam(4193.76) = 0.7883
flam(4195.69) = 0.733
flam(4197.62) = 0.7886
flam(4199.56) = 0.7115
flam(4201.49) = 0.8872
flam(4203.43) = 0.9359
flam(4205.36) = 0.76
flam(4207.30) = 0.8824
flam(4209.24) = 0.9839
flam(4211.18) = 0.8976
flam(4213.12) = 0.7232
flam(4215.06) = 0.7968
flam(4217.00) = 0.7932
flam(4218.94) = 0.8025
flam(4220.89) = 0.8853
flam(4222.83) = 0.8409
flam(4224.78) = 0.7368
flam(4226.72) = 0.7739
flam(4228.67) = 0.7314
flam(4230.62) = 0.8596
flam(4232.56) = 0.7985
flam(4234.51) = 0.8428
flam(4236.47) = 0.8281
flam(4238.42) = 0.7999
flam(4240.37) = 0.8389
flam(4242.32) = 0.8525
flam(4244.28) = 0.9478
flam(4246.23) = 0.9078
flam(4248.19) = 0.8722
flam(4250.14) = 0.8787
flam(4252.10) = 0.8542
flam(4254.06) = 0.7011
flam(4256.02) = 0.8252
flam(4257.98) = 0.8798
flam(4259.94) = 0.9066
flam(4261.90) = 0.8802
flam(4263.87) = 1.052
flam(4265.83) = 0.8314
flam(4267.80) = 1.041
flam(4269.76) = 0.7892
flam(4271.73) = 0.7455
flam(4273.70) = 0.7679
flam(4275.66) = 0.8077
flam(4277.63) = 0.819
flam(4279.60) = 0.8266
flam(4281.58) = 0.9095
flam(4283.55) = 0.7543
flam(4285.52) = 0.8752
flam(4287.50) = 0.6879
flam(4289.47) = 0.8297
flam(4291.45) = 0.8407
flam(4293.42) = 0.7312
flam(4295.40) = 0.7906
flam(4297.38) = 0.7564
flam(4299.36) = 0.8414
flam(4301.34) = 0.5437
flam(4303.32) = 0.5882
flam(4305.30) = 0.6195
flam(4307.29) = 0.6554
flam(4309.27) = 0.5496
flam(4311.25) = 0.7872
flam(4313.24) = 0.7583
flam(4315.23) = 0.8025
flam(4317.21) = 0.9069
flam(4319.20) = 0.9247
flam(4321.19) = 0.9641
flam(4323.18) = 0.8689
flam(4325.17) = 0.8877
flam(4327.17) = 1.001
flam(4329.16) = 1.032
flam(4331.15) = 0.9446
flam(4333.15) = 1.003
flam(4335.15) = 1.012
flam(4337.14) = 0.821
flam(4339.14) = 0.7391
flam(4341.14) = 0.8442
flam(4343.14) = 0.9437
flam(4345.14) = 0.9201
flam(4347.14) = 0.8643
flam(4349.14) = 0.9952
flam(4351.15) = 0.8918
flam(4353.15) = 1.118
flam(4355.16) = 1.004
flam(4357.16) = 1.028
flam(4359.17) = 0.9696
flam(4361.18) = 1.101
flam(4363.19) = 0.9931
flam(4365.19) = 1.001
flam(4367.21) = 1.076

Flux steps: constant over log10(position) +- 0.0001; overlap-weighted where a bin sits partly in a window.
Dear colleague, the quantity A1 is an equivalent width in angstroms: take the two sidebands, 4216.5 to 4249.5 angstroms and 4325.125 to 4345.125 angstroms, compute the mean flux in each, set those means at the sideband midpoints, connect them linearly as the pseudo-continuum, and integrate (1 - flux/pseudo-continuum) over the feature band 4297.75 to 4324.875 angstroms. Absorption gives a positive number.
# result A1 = 4.4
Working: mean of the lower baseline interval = 0.831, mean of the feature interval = 0.758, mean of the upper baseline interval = 0.924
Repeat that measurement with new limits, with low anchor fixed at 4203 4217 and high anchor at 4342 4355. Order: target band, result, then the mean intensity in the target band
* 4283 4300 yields 2.28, 0.79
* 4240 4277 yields 0.98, 0.862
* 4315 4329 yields 0.23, 0.921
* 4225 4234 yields 0.77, 0.79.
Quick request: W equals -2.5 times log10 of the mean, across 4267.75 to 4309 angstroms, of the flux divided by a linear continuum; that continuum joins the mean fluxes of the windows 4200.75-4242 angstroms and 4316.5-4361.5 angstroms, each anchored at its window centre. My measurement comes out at 0.173 mag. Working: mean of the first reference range 0.828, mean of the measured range 0.762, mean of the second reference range 0.945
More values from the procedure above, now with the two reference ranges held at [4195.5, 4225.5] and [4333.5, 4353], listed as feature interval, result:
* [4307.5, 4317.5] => 0.19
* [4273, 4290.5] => 0.08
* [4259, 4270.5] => -0.07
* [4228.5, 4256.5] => 0.01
